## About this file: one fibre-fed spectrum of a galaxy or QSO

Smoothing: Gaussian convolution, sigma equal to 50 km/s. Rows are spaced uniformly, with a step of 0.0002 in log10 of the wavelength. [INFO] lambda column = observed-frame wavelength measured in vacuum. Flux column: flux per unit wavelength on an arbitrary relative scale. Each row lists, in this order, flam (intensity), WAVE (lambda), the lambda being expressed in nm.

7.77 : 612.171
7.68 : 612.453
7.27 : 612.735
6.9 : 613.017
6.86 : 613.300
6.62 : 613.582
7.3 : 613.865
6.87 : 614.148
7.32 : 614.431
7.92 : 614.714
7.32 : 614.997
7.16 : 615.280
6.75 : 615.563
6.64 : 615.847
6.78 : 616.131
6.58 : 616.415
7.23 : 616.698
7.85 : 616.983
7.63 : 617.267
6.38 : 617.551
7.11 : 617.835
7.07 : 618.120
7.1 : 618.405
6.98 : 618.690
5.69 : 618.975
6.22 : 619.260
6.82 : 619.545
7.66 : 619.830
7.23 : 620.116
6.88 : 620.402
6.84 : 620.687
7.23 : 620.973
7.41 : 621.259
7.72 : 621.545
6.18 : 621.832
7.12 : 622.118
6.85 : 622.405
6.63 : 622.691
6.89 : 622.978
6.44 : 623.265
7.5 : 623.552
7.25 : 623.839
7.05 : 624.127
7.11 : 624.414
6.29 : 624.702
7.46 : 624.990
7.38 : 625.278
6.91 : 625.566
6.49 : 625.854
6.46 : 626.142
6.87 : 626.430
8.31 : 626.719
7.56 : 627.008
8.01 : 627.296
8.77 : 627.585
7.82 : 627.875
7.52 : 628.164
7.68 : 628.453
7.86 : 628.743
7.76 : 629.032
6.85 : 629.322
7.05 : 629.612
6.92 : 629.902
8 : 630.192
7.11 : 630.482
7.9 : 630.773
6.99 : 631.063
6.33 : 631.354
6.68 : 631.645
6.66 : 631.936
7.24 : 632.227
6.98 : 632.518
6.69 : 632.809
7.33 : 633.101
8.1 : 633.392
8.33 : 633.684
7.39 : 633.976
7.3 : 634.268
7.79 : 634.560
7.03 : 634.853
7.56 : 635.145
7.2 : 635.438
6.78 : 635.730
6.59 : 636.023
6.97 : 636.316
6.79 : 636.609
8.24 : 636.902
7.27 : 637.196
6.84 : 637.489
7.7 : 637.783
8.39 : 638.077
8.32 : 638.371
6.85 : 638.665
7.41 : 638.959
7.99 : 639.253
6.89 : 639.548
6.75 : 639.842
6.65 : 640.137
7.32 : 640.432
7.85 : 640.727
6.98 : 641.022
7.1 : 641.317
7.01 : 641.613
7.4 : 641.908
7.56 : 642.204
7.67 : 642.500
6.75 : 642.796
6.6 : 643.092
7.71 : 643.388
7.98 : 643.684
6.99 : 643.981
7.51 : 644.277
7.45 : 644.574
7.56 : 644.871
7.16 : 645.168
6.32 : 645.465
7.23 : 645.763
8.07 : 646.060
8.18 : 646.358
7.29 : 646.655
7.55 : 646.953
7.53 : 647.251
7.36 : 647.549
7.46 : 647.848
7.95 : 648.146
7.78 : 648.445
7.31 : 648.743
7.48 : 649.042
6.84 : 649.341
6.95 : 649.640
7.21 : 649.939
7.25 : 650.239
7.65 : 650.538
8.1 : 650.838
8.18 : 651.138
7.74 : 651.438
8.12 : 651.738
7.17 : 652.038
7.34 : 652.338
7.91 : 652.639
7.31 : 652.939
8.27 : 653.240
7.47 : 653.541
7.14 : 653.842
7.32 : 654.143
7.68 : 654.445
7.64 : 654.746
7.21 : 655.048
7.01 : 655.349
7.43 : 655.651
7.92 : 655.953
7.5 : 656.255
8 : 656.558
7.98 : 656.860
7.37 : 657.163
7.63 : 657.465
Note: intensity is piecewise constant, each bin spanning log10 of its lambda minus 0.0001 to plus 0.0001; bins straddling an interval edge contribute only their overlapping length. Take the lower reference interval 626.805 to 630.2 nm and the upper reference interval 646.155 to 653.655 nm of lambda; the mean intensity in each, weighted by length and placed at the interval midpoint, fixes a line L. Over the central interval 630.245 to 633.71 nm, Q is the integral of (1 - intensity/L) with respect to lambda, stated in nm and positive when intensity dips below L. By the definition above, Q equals 0.21 nm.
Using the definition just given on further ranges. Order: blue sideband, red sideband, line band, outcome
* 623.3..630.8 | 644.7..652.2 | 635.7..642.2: 0.126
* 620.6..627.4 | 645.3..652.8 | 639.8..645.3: 0.097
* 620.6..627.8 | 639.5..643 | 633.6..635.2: -0.085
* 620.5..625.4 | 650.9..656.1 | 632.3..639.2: -0.128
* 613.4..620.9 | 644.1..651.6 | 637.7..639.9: -0.067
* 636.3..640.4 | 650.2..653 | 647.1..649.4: 0.040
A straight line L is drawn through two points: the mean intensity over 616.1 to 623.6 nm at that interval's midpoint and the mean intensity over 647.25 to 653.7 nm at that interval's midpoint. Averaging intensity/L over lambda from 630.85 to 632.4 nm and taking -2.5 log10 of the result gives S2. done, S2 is 0.06 mag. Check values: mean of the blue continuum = 6.96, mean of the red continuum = 7.56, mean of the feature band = 6.83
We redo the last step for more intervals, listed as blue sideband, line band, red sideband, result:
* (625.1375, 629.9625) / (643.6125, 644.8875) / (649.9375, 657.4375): 0.01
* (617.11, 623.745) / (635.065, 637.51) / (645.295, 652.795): 0.02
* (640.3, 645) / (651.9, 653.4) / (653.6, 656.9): -0.02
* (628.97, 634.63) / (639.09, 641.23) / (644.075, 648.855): 0.03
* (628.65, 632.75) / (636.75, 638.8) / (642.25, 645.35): -0.06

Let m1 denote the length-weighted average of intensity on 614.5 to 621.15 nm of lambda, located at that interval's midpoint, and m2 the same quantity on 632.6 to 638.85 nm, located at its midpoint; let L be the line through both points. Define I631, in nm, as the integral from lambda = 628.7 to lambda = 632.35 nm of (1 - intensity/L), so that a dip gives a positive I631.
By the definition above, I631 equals 0.06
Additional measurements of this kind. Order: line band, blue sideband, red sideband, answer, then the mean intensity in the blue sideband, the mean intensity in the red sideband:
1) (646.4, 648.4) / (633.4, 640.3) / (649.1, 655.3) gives -0.028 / 7.36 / 7.52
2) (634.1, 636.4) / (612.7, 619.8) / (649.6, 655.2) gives 0.042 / 6.98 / 7.57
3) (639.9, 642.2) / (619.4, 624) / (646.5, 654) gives 0.057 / 7.04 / 7.54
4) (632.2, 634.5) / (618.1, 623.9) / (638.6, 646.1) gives -0.105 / 6.93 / 7.25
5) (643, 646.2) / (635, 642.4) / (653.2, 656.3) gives 0.013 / 7.3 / 7.48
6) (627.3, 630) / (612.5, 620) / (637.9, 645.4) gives -0.166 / 7.01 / 7.34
